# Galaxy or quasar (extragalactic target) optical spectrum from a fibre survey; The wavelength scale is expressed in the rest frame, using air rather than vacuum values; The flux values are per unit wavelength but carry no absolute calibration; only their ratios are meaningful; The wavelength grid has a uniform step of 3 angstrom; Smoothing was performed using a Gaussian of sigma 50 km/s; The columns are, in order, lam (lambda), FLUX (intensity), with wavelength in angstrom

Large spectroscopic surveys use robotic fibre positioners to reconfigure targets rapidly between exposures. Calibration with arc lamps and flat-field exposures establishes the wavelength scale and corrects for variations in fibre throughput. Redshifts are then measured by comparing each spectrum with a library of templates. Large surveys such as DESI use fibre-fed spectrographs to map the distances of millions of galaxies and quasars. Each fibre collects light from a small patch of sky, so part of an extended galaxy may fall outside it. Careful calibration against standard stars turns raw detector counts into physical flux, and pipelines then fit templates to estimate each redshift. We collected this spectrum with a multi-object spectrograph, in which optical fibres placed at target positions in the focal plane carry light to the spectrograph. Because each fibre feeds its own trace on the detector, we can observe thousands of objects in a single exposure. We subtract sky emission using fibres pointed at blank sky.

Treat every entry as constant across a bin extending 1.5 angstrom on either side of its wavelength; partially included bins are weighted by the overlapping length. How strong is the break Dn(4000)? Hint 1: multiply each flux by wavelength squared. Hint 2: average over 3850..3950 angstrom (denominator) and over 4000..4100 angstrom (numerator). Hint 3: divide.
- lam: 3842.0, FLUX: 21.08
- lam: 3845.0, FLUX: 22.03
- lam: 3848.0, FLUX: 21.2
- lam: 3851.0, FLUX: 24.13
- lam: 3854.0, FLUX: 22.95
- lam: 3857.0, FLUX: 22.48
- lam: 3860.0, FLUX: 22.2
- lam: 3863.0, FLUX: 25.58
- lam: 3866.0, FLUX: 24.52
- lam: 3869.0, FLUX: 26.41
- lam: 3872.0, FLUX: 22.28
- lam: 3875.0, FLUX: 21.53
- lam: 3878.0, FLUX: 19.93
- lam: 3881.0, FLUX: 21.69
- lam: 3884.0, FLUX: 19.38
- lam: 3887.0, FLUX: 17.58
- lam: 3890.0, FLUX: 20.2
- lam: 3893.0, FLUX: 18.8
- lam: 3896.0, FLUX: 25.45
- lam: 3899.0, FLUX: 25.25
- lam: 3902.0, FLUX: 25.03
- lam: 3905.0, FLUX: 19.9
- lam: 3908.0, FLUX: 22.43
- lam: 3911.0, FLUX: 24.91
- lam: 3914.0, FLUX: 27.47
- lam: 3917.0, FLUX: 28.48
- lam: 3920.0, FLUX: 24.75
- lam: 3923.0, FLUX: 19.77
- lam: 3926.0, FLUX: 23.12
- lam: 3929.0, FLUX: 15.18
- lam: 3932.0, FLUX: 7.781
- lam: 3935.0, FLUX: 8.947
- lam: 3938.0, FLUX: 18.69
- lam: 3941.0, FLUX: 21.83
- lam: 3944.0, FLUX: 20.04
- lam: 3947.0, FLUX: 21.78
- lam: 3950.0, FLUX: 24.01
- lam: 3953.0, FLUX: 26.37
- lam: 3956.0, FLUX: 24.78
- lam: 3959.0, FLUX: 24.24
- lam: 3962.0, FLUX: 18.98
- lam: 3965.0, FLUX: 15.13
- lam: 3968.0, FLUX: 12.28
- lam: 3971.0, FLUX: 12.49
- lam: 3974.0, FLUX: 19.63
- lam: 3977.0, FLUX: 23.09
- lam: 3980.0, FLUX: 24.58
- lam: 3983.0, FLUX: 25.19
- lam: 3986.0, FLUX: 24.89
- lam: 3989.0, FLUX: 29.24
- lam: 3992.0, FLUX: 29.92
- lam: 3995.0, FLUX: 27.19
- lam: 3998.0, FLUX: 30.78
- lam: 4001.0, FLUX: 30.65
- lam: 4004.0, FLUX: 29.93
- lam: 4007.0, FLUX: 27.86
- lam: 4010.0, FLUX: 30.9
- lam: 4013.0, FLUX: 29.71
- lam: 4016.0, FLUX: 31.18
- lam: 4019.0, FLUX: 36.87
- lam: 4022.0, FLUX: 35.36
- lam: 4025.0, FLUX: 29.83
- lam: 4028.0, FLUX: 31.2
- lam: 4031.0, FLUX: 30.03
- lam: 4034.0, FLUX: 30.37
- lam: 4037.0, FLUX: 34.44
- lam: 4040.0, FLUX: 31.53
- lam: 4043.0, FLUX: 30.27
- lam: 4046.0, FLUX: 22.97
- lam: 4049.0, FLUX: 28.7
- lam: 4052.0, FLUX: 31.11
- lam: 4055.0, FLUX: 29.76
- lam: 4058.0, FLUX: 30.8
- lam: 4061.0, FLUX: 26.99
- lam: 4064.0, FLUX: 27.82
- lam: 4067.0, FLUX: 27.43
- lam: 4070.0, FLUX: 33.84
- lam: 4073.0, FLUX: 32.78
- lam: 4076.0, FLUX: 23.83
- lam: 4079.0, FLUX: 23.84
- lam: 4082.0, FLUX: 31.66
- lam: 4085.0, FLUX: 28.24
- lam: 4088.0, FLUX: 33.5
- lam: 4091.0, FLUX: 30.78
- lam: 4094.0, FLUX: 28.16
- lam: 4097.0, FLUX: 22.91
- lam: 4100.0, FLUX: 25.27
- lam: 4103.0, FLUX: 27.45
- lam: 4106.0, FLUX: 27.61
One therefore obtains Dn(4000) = 1.49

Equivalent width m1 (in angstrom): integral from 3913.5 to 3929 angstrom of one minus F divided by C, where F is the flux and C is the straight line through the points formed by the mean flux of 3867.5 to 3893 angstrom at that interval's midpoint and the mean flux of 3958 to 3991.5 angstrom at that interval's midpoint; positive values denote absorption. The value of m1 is -1.9 angstrom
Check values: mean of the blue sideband 21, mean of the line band 23.6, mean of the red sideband 21.1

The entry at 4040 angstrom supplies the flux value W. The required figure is 31.53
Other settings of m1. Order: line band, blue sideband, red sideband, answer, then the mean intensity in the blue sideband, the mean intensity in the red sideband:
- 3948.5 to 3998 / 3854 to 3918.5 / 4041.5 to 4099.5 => 5.4 angstrom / 22.9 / 28.6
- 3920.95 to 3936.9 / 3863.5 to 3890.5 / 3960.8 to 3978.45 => 3.1 angstrom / 21.7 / 16.9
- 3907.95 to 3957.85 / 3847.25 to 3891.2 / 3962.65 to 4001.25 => 3.4 angstrom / 22.2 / 23.1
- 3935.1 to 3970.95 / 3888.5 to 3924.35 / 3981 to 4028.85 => 8.9 angstrom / 23.6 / 30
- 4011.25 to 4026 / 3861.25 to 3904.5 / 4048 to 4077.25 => -2.7 angstrom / 22.3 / 29.4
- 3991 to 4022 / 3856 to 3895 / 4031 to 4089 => -4.0 angstrom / 21.8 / 29.4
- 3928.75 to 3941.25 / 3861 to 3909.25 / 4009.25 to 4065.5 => 5.7 angstrom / 22.2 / 30.5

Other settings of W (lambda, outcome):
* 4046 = 22.97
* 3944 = 20.04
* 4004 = 29.93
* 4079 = 23.84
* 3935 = 8.947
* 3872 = 22.28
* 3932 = 7.781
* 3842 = 21.08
